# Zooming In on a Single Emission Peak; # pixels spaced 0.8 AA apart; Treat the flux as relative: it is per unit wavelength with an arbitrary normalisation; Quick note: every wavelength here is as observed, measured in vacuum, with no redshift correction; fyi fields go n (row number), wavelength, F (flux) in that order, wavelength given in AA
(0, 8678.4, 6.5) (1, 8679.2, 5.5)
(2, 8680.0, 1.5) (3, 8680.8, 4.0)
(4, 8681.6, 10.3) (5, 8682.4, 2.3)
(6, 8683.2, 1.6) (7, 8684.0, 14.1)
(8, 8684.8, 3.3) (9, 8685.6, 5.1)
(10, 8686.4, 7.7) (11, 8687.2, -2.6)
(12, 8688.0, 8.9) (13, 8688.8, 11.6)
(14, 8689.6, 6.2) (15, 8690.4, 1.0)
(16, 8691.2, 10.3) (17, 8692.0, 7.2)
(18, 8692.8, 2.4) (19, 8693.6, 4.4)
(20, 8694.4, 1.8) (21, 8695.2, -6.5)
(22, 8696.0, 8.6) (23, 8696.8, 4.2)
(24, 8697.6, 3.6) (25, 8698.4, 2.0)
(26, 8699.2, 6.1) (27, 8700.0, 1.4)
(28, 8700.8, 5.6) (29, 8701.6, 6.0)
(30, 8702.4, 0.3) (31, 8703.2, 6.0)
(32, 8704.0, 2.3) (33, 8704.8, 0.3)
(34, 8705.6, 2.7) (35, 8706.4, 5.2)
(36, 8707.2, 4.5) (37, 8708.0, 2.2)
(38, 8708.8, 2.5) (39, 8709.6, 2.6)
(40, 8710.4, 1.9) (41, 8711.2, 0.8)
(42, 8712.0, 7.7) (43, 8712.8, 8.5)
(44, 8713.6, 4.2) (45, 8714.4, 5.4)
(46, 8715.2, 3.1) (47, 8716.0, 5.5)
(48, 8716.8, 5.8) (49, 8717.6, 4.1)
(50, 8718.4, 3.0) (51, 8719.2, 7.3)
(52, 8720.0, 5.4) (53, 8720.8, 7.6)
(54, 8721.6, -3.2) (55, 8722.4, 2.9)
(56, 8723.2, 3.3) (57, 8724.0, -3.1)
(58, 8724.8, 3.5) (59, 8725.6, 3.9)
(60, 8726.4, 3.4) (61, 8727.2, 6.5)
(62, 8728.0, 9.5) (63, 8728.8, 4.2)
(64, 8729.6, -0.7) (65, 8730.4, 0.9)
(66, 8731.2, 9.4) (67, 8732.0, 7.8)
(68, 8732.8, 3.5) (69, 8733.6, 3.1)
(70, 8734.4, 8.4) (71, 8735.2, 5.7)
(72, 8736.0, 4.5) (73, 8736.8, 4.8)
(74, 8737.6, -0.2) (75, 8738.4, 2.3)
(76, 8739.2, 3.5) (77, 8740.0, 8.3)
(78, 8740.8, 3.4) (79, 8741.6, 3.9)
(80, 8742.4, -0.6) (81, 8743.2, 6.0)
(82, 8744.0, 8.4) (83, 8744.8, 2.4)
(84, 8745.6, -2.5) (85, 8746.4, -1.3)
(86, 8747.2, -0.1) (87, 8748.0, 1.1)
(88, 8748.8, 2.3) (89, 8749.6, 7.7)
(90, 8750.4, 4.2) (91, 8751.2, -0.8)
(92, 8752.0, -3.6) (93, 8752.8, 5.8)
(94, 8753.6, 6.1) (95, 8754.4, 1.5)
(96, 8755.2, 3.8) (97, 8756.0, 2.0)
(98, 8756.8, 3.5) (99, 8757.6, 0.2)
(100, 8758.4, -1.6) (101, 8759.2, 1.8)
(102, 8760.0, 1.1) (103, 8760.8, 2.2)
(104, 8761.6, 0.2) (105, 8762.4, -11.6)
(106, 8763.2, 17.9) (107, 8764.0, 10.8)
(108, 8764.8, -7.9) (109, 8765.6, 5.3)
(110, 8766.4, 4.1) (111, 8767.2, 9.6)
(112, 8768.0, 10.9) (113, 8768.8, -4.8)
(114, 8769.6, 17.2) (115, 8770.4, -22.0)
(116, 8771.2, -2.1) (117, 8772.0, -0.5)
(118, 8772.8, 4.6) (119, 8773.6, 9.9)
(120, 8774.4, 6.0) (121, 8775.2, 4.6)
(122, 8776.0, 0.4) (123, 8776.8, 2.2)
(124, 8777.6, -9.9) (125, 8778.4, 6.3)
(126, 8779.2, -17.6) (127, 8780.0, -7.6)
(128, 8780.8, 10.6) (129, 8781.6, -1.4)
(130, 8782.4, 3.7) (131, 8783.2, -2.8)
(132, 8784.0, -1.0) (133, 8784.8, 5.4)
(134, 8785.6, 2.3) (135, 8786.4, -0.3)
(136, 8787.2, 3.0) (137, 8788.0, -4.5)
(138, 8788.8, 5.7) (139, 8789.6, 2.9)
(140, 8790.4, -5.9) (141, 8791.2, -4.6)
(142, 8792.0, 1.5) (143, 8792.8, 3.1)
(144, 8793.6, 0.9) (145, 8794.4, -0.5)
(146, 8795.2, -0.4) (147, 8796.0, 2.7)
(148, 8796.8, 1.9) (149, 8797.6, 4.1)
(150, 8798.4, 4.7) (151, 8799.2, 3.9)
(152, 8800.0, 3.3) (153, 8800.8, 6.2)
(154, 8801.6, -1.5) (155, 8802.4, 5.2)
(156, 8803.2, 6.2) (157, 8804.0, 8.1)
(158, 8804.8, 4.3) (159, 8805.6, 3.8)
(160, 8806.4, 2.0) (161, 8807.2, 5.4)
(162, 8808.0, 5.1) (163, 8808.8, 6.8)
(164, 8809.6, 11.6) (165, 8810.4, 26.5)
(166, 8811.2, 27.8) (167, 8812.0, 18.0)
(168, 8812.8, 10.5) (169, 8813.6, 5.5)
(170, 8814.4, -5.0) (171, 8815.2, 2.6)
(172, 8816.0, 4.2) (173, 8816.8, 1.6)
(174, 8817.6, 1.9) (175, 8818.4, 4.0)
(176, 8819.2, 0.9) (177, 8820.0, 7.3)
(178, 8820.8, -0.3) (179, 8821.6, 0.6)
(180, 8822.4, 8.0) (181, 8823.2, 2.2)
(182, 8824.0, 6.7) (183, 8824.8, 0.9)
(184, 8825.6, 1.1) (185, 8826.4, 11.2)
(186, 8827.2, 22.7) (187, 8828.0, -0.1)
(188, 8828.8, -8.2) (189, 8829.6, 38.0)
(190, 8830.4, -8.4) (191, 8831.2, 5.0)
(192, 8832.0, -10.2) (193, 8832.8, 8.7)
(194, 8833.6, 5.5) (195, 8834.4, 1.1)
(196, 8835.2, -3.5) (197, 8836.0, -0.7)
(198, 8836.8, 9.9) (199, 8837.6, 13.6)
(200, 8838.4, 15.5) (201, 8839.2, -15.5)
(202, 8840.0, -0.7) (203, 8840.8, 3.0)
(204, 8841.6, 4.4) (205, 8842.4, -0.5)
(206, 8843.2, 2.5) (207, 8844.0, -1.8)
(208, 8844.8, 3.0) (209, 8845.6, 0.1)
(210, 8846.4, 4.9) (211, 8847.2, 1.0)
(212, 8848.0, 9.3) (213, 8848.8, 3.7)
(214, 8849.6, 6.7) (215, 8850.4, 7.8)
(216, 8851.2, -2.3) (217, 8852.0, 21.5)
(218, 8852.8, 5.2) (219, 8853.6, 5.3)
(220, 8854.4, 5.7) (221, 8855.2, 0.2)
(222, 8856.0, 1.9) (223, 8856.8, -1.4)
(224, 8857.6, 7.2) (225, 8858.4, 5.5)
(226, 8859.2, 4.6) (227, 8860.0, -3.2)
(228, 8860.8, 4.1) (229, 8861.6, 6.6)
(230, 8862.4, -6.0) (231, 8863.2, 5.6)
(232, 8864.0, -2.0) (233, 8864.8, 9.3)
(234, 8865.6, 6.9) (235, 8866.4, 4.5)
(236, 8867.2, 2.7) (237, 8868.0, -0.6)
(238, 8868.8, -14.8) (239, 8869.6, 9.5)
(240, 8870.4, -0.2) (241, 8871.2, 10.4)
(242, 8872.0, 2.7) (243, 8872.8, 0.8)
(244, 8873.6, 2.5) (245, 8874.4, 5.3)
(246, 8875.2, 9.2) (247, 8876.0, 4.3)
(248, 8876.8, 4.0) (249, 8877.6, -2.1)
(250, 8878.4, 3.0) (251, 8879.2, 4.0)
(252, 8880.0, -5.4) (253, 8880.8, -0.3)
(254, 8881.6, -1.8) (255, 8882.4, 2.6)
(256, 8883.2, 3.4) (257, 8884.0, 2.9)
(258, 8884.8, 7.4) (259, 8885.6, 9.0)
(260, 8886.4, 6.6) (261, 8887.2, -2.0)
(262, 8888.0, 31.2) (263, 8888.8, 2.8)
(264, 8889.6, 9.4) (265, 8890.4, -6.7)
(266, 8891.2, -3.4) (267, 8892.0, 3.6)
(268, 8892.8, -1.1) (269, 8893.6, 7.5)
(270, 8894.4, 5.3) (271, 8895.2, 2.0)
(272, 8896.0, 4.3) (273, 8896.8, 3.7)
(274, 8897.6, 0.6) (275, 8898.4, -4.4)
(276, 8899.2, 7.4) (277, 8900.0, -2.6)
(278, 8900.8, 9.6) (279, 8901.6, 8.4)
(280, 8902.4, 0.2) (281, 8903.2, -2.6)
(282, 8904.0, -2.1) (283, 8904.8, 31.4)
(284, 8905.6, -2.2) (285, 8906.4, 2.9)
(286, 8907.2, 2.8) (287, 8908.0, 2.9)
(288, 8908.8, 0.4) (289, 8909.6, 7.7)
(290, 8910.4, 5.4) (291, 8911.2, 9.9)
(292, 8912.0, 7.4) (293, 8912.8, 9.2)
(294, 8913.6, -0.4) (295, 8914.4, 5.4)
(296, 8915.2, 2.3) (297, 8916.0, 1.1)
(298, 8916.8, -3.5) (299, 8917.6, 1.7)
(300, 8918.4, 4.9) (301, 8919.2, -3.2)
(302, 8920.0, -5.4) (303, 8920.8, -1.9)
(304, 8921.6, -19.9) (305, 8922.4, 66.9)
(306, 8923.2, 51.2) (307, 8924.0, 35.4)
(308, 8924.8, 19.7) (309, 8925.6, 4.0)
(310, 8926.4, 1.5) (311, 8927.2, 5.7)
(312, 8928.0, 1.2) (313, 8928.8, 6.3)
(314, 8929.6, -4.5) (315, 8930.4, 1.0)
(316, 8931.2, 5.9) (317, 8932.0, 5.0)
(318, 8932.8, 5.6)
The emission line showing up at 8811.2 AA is Hbeta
